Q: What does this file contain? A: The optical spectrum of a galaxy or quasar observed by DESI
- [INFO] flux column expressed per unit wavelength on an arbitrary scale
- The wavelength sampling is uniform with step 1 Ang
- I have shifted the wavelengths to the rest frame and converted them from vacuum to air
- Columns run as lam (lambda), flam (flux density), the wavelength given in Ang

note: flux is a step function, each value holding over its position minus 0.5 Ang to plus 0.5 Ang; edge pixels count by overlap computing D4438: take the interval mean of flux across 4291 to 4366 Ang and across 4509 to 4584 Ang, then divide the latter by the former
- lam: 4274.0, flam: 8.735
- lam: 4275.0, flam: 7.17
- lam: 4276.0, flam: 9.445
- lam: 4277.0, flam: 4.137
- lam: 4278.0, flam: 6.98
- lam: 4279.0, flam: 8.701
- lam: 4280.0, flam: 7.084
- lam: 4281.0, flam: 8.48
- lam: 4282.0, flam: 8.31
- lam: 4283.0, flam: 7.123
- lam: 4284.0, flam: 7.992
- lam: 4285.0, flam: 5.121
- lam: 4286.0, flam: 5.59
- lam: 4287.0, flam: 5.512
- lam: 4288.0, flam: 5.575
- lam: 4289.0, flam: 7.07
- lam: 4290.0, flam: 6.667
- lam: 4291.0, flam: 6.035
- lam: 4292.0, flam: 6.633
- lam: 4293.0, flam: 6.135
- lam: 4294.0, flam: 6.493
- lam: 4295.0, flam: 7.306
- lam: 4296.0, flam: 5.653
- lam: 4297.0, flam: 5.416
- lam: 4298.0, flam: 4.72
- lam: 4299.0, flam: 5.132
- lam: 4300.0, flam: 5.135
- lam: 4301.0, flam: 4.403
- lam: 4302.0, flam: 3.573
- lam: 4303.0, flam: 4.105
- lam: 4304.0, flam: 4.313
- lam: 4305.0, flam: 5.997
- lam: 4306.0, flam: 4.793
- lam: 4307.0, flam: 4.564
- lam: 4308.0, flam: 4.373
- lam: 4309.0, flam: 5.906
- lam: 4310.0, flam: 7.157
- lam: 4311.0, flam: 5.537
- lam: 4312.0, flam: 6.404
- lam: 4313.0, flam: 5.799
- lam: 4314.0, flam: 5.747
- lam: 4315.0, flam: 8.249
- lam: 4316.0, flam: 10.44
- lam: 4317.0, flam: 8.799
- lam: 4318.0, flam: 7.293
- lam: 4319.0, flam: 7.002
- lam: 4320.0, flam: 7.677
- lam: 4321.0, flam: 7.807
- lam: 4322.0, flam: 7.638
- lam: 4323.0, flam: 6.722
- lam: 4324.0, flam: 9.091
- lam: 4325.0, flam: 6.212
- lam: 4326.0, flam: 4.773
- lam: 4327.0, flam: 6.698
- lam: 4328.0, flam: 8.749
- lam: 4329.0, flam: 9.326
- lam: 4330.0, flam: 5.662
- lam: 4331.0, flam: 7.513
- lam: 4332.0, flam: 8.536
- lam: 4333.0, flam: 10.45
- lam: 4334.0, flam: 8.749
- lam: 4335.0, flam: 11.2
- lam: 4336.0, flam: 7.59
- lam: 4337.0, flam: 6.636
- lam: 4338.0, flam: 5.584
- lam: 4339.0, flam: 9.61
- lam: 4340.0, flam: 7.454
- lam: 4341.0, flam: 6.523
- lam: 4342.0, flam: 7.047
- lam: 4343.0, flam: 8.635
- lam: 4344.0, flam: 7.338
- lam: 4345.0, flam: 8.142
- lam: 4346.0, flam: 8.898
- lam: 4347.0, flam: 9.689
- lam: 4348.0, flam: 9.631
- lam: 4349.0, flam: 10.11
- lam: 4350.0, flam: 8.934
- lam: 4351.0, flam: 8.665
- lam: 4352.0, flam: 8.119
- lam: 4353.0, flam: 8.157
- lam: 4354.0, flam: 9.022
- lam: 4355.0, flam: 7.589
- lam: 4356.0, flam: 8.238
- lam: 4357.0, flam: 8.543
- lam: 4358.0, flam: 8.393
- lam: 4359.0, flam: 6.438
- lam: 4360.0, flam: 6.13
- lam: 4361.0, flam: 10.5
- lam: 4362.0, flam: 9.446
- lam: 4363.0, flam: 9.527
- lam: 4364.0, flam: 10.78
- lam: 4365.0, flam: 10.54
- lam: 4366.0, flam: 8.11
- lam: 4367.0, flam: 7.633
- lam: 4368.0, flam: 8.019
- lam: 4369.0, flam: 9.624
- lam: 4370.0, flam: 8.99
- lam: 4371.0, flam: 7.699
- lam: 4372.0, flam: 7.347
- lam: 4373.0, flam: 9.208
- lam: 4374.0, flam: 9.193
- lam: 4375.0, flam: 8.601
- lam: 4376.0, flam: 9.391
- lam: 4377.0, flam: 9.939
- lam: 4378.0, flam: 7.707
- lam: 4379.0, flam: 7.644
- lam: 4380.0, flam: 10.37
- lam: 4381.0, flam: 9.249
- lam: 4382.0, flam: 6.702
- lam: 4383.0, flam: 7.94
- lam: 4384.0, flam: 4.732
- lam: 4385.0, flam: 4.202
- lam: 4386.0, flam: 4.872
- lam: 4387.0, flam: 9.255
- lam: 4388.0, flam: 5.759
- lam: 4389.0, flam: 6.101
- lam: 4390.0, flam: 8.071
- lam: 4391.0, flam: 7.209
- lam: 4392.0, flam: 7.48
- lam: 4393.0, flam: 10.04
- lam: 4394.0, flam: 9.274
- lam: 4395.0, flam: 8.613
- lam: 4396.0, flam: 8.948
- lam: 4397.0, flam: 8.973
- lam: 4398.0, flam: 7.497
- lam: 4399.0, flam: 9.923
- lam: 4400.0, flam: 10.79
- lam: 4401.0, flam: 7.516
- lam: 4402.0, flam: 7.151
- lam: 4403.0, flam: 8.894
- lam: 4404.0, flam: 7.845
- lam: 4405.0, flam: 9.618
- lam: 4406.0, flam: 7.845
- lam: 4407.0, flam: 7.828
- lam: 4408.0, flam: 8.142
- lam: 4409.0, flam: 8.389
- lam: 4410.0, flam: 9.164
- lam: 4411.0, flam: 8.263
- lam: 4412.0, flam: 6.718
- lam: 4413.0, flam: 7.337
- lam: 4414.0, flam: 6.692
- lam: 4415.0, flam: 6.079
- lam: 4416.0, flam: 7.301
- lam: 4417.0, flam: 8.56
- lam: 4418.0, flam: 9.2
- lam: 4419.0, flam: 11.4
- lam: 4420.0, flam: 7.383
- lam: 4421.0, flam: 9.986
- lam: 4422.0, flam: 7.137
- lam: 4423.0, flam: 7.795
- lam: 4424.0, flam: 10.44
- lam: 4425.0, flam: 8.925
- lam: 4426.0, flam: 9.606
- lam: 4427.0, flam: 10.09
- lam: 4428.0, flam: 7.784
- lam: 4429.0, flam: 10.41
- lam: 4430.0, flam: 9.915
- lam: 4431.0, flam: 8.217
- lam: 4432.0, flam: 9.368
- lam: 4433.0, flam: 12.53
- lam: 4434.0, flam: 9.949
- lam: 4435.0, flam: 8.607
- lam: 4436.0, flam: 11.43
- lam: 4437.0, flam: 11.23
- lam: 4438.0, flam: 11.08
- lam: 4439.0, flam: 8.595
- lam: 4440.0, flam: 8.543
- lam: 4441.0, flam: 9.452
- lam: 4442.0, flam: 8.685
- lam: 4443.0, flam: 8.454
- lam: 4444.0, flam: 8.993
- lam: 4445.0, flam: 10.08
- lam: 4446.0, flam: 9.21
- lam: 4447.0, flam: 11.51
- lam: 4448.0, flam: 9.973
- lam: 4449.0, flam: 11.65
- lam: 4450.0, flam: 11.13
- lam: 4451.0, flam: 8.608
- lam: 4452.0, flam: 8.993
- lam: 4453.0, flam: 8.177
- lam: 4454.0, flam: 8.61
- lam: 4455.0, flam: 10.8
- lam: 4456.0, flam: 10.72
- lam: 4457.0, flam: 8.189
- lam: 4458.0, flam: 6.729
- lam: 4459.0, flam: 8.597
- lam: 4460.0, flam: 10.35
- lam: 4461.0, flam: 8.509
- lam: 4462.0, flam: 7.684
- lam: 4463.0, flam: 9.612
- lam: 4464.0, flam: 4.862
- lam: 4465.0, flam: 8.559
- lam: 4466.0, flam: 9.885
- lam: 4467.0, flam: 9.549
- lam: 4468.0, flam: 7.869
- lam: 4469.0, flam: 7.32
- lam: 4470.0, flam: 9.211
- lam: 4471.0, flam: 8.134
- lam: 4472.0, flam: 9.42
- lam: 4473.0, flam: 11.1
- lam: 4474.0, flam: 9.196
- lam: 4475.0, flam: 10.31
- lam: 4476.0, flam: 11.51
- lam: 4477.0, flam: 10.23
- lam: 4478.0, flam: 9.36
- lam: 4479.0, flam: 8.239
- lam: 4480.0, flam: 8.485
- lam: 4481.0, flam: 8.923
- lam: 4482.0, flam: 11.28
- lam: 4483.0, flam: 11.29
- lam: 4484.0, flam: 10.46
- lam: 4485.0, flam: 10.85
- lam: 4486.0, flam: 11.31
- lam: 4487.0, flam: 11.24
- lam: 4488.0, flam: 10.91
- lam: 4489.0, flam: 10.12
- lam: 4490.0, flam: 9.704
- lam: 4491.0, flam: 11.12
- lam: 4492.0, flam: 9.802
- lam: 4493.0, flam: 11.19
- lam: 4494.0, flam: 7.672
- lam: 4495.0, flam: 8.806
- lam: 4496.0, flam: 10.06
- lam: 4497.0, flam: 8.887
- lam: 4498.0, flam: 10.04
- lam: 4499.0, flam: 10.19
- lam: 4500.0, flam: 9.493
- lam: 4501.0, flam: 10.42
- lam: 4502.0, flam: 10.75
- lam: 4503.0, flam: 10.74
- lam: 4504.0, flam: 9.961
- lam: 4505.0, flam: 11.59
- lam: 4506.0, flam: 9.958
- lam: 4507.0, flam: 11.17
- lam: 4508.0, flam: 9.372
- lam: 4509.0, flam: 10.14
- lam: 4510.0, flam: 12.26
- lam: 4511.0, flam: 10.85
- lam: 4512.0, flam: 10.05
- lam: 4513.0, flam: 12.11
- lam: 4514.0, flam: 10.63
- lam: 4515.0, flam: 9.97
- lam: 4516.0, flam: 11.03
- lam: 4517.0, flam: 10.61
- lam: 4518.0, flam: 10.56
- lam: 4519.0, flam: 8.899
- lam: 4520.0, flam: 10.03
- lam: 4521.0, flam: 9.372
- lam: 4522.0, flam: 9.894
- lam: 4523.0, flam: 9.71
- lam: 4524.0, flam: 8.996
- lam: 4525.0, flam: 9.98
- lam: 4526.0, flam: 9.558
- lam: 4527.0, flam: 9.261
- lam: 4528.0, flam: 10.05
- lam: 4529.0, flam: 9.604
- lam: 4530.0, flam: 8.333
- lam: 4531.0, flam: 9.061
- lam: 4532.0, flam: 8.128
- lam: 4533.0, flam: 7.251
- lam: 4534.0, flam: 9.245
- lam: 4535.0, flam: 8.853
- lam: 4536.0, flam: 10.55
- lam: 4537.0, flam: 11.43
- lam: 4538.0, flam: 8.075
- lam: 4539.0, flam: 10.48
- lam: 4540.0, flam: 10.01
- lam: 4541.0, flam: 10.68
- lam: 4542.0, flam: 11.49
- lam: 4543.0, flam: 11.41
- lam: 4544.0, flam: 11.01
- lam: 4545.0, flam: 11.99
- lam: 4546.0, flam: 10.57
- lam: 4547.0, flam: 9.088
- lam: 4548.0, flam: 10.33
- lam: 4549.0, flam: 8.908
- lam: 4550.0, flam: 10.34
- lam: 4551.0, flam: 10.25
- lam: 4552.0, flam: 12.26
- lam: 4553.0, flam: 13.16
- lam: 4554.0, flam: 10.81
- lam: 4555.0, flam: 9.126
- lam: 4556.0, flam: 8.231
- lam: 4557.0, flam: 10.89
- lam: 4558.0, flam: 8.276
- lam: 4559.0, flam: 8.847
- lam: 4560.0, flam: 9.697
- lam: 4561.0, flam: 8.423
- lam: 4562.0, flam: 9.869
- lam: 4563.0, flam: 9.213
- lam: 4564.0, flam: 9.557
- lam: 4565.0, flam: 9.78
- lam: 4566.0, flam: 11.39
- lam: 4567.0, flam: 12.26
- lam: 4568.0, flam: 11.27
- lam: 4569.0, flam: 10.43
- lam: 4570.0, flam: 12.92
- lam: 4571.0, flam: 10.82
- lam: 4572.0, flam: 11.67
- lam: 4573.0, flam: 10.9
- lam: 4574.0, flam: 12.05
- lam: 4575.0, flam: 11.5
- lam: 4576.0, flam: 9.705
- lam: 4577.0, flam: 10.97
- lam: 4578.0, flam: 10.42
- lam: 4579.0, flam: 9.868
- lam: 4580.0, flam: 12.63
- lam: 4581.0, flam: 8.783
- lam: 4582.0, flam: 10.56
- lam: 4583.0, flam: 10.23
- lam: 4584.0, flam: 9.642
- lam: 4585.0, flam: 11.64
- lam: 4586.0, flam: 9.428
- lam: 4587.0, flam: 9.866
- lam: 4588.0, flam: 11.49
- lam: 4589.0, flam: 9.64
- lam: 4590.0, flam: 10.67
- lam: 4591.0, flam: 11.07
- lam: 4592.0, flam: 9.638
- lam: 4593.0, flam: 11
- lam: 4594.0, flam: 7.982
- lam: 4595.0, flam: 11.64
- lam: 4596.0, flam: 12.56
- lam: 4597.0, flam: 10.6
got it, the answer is 1.39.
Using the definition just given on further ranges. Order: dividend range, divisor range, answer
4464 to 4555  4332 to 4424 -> 1.21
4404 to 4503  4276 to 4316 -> 1.53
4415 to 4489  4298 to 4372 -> 1.25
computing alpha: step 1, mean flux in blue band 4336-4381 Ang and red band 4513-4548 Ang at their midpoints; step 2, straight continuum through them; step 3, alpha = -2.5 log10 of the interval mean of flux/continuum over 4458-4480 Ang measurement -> 0.05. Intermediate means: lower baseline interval 8.49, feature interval 8.96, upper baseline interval 9.92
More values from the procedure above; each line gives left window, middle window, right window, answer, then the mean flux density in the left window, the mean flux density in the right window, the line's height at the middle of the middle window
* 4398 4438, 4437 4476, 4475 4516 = 0.04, 8.87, 10.3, 9.57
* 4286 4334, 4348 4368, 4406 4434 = -0.17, 6.5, 8.7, 7.46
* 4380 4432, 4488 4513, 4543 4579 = -0.07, 8.21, 10.5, 9.6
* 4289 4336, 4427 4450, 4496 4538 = -0.13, 6.68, 9.95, 8.7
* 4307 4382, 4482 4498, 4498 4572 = -0.06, 8.08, 10.2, 9.68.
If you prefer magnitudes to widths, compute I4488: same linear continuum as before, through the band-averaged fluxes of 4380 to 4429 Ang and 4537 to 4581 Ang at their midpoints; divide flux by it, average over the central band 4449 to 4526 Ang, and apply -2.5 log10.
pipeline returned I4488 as -0.04 mag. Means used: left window 8.15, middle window 9.78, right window 10.5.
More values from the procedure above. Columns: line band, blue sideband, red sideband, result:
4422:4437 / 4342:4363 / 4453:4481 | -0.09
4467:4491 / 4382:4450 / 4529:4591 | -0.06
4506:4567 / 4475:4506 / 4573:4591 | 0.03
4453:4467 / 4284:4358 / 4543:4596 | 0.03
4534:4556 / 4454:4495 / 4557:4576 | -0.02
